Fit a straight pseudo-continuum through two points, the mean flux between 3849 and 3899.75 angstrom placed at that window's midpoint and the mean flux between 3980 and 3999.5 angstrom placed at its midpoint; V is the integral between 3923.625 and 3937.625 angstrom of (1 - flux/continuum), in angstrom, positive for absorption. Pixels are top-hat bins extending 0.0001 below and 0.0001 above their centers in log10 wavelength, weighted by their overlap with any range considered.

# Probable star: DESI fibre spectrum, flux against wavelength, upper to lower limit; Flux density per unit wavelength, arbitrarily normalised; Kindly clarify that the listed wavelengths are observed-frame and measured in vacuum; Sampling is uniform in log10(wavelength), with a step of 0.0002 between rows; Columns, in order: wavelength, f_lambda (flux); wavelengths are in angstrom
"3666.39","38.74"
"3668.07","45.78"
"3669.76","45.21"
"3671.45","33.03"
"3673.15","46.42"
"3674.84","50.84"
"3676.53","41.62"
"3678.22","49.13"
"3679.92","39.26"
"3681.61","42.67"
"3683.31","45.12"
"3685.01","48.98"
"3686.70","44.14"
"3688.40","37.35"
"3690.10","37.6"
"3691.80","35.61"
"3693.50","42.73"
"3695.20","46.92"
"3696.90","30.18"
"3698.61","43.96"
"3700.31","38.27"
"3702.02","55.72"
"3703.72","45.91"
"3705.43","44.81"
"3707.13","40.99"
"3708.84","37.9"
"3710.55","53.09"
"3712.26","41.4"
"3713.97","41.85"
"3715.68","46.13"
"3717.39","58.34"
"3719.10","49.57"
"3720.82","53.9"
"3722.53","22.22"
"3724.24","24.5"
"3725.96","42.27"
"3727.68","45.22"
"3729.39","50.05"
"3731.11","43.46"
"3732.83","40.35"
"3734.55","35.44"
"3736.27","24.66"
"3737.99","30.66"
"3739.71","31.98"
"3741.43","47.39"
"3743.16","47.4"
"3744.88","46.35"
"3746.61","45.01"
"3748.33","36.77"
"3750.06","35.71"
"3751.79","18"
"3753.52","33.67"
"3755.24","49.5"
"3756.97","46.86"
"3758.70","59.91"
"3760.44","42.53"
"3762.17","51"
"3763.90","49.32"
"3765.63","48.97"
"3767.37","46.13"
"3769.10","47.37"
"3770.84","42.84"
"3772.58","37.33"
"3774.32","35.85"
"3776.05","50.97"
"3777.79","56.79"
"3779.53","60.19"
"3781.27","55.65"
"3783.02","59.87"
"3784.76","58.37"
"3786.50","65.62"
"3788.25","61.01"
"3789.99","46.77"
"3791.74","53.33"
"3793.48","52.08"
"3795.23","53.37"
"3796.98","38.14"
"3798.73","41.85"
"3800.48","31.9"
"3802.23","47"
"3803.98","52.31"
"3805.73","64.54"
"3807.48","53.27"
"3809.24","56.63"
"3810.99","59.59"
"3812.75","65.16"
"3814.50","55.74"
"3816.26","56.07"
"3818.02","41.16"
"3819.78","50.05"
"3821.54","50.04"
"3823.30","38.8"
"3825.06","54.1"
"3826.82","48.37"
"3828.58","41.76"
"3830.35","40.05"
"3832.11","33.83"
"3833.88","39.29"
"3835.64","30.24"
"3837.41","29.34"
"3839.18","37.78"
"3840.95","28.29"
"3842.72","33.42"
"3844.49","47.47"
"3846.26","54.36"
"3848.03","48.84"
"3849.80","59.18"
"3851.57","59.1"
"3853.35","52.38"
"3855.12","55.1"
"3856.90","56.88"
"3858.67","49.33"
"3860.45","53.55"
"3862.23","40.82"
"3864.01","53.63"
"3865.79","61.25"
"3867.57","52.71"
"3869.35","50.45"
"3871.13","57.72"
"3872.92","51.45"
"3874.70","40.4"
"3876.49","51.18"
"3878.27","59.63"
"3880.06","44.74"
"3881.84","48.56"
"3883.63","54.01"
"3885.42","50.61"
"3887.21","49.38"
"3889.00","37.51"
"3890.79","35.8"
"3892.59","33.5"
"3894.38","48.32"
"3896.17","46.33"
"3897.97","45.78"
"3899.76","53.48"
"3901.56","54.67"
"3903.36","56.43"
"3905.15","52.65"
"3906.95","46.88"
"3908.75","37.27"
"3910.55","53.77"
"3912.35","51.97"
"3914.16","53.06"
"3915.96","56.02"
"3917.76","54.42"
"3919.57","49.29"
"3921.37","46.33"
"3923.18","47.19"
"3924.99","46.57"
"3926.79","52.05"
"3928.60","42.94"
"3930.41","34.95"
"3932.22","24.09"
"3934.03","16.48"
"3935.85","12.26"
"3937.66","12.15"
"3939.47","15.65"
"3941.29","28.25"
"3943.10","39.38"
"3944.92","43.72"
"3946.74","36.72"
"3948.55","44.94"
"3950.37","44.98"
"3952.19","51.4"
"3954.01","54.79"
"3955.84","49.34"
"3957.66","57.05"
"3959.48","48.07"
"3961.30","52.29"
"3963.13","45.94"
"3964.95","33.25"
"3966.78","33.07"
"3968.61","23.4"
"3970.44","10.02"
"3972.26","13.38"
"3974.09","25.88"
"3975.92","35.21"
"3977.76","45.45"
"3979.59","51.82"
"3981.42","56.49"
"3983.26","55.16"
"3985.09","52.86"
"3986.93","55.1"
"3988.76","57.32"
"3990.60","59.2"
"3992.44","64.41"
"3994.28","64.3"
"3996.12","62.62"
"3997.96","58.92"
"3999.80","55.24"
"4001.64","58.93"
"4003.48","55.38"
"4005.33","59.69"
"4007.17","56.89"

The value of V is 5.7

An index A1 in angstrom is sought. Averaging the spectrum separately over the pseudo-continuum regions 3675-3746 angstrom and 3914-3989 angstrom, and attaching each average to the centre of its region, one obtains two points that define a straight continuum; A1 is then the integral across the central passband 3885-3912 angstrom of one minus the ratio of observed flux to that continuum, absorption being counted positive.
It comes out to -4.0 angstrom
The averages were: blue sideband 42.2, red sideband 40.4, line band 46.9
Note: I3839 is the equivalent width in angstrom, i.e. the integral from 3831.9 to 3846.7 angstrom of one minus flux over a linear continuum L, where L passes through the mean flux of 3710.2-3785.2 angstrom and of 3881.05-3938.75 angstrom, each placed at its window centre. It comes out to 2.4 angstrom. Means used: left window 44.1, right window 43.8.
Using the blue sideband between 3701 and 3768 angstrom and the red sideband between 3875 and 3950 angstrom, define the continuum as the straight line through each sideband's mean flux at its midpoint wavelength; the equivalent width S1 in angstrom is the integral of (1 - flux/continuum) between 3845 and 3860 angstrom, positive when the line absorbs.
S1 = -3.9 angstrom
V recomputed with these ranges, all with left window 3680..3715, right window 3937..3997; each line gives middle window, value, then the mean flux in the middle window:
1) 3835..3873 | -4.7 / 48.4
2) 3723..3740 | 2.4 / 36.7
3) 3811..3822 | -2.7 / 53.6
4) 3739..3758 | 1.2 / 40.1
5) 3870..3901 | -3.3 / 47.6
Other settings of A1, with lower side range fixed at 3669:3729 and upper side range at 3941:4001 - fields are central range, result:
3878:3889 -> -1.10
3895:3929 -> -3.42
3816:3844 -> 2.46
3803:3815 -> -3.78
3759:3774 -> -0.73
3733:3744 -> 1.76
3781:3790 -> -3.10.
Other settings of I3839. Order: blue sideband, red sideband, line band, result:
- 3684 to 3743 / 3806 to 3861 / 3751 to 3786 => -2.57 angstrom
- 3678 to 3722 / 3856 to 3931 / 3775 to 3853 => -3.44 angstrom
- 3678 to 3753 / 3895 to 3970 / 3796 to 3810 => -2.17 angstrom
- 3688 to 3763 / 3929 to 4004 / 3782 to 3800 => -4.60 angstrom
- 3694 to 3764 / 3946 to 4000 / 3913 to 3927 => -1.53 angstrom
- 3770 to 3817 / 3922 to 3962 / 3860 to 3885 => -3.45 angstrom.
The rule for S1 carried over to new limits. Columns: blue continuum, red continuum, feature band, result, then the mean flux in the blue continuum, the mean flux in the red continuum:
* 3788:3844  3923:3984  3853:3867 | -3.03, 46.2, 37.6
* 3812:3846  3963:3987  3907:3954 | -1.05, 43.3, 37.5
